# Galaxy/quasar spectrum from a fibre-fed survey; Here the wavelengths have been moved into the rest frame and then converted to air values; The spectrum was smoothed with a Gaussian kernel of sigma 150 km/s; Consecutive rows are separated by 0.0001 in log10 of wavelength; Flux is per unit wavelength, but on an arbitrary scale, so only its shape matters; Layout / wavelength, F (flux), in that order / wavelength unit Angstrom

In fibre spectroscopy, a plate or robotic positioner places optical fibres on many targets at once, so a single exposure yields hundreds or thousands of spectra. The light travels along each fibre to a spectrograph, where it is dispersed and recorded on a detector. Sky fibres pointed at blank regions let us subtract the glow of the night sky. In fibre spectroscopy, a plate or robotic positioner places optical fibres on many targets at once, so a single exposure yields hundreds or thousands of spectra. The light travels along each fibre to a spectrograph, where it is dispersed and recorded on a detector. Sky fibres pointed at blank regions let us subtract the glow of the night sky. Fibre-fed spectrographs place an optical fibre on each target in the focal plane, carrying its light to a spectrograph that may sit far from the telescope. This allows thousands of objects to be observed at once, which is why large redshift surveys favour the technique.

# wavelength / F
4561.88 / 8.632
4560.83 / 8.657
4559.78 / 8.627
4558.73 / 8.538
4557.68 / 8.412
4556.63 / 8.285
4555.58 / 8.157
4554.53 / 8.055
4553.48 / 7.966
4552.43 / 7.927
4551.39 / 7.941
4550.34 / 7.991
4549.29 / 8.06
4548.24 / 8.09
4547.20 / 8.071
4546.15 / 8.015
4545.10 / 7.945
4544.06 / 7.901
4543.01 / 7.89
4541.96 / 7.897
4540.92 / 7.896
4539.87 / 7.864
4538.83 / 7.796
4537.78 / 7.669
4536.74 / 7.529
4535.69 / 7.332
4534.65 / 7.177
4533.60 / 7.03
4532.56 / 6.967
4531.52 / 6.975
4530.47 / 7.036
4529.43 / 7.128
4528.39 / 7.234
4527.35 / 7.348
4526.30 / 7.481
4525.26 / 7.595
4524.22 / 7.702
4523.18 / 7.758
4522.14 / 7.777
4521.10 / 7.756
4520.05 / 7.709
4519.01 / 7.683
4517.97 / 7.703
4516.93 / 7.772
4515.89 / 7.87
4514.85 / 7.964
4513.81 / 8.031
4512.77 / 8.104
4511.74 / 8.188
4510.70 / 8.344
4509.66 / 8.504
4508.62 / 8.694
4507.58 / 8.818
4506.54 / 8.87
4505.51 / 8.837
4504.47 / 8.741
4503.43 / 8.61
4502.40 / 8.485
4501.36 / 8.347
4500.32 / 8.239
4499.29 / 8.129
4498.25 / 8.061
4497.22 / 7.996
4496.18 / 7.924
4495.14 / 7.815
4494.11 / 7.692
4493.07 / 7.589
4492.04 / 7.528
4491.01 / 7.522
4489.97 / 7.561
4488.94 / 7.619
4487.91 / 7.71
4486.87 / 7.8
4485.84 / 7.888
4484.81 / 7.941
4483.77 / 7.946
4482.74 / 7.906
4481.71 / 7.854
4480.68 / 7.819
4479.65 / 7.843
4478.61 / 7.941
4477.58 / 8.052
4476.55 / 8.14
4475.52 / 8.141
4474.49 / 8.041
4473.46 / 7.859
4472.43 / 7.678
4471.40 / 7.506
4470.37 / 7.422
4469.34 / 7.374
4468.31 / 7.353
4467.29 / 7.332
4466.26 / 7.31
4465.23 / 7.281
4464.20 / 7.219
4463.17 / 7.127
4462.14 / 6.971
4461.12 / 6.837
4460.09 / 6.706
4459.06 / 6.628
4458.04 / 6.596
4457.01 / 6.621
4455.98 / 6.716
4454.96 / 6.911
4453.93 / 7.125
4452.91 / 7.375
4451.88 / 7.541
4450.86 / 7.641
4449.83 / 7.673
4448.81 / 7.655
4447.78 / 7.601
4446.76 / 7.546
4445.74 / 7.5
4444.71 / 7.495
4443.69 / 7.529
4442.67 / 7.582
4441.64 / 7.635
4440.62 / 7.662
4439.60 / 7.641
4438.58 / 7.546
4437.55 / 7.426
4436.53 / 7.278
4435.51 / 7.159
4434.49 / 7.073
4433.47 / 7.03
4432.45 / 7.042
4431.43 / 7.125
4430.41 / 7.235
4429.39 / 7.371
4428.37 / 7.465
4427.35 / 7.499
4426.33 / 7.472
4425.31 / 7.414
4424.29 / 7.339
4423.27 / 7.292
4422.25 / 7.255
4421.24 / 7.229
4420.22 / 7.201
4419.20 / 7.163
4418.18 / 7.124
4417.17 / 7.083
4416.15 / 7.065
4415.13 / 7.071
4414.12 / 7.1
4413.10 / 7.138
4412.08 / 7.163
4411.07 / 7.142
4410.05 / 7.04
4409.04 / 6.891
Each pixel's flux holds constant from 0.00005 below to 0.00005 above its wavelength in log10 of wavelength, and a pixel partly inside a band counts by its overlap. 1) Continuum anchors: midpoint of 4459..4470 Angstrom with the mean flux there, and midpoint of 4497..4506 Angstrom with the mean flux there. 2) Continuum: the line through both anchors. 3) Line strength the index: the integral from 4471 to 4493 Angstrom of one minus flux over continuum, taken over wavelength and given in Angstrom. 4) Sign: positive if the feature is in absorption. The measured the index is -0.3 Angstrom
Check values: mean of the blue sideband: 7.13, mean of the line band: 7.82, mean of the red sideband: 8.4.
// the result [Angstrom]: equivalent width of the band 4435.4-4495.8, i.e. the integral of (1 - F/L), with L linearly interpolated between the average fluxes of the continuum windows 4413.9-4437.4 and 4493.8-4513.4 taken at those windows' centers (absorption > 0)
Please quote 2.3 Angstrom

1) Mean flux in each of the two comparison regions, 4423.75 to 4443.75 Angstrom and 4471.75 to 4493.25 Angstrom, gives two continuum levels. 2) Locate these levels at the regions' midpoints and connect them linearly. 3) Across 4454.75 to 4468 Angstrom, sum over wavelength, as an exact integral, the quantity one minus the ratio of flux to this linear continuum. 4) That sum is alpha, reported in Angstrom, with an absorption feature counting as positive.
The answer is 1.2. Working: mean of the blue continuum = 7.37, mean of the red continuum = 7.83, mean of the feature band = 6.95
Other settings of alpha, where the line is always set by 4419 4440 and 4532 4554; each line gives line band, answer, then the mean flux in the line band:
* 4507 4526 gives -0.9 Angstrom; 7.99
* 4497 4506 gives -1.0 Angstrom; 8.4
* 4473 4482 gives -0.6 Angstrom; 7.97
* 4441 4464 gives 0.5 Angstrom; 7.23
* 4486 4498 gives -0.3 Angstrom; 7.72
